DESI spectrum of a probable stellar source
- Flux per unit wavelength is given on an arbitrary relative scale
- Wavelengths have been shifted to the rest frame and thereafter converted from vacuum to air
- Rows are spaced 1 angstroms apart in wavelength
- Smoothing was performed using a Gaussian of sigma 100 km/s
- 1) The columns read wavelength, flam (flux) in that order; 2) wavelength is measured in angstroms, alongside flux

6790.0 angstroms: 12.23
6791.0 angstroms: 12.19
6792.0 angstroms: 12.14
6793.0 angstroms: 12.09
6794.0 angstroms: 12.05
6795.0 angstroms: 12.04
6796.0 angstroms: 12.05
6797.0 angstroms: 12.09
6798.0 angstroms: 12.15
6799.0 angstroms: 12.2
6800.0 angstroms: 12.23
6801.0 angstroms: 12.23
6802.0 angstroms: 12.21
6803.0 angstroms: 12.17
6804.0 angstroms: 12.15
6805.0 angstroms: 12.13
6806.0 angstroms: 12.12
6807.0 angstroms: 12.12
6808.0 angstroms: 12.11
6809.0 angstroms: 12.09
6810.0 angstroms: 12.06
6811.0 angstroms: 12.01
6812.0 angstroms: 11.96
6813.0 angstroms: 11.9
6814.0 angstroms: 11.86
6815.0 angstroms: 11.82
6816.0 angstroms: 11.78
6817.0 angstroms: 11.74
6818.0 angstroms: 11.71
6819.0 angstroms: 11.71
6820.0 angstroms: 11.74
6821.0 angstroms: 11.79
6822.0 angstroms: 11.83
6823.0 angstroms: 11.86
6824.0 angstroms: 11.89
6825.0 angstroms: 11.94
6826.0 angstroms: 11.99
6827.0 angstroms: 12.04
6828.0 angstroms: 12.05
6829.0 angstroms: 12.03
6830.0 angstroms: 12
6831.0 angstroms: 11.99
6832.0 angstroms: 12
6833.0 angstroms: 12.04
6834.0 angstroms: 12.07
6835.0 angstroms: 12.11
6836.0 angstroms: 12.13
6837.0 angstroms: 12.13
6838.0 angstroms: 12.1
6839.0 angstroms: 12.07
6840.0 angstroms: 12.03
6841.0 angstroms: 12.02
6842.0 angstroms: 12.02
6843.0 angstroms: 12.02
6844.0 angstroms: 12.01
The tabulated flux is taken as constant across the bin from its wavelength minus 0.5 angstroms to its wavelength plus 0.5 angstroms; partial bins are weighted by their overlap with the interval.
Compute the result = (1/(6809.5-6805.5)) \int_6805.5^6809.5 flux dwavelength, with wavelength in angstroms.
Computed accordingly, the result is 12.1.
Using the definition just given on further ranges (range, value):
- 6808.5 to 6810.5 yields 12.1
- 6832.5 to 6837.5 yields 12.1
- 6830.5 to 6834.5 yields 12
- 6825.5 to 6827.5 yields 12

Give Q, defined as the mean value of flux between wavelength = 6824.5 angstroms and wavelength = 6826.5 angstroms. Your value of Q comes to 12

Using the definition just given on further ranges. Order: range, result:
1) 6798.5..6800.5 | 12.2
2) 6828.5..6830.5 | 12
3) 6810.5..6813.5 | 12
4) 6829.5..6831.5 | 12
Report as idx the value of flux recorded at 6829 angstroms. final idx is 12.03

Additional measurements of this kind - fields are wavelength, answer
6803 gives 12.17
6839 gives 12.07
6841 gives 12.02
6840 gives 12.03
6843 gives 12.02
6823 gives 11.86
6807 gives 12.12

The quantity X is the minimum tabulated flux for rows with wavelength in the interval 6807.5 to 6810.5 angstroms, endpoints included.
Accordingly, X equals 12.06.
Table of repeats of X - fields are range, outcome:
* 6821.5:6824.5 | 11.83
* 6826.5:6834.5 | 11.99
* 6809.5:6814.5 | 11.86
